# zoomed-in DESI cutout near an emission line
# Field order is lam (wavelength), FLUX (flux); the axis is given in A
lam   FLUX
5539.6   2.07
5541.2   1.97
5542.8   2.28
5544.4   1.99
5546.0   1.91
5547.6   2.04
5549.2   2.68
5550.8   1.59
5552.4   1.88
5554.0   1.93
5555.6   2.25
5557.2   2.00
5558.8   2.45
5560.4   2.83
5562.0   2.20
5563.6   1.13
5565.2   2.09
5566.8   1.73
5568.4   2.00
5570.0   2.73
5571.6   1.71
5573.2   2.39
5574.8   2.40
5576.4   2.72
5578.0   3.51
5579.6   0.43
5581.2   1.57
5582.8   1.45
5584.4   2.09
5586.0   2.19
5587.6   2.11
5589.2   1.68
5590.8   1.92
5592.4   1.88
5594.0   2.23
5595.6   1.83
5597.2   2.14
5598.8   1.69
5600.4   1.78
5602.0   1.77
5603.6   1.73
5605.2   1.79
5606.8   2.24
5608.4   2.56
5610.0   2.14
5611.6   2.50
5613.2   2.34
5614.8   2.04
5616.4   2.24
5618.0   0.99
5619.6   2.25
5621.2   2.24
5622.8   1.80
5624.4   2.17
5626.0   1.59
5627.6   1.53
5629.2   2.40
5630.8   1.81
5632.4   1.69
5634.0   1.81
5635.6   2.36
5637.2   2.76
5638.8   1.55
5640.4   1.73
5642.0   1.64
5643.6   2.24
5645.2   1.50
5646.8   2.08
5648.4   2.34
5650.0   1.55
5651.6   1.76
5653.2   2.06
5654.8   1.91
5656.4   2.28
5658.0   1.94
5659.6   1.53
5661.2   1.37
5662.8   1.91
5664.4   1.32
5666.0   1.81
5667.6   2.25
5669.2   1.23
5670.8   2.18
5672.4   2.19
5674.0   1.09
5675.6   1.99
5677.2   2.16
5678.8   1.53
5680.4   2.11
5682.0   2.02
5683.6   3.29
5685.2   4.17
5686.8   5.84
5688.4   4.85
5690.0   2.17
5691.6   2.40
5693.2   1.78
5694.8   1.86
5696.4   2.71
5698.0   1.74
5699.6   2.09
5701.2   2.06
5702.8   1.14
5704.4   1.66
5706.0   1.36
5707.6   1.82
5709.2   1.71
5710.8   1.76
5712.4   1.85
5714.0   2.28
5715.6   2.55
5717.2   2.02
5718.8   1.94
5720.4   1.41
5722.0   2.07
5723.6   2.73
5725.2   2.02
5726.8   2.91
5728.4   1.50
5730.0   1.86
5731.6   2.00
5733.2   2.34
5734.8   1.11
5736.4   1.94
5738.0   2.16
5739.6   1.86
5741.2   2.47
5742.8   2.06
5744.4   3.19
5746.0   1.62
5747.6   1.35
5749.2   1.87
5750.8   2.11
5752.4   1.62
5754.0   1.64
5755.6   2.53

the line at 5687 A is H-beta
